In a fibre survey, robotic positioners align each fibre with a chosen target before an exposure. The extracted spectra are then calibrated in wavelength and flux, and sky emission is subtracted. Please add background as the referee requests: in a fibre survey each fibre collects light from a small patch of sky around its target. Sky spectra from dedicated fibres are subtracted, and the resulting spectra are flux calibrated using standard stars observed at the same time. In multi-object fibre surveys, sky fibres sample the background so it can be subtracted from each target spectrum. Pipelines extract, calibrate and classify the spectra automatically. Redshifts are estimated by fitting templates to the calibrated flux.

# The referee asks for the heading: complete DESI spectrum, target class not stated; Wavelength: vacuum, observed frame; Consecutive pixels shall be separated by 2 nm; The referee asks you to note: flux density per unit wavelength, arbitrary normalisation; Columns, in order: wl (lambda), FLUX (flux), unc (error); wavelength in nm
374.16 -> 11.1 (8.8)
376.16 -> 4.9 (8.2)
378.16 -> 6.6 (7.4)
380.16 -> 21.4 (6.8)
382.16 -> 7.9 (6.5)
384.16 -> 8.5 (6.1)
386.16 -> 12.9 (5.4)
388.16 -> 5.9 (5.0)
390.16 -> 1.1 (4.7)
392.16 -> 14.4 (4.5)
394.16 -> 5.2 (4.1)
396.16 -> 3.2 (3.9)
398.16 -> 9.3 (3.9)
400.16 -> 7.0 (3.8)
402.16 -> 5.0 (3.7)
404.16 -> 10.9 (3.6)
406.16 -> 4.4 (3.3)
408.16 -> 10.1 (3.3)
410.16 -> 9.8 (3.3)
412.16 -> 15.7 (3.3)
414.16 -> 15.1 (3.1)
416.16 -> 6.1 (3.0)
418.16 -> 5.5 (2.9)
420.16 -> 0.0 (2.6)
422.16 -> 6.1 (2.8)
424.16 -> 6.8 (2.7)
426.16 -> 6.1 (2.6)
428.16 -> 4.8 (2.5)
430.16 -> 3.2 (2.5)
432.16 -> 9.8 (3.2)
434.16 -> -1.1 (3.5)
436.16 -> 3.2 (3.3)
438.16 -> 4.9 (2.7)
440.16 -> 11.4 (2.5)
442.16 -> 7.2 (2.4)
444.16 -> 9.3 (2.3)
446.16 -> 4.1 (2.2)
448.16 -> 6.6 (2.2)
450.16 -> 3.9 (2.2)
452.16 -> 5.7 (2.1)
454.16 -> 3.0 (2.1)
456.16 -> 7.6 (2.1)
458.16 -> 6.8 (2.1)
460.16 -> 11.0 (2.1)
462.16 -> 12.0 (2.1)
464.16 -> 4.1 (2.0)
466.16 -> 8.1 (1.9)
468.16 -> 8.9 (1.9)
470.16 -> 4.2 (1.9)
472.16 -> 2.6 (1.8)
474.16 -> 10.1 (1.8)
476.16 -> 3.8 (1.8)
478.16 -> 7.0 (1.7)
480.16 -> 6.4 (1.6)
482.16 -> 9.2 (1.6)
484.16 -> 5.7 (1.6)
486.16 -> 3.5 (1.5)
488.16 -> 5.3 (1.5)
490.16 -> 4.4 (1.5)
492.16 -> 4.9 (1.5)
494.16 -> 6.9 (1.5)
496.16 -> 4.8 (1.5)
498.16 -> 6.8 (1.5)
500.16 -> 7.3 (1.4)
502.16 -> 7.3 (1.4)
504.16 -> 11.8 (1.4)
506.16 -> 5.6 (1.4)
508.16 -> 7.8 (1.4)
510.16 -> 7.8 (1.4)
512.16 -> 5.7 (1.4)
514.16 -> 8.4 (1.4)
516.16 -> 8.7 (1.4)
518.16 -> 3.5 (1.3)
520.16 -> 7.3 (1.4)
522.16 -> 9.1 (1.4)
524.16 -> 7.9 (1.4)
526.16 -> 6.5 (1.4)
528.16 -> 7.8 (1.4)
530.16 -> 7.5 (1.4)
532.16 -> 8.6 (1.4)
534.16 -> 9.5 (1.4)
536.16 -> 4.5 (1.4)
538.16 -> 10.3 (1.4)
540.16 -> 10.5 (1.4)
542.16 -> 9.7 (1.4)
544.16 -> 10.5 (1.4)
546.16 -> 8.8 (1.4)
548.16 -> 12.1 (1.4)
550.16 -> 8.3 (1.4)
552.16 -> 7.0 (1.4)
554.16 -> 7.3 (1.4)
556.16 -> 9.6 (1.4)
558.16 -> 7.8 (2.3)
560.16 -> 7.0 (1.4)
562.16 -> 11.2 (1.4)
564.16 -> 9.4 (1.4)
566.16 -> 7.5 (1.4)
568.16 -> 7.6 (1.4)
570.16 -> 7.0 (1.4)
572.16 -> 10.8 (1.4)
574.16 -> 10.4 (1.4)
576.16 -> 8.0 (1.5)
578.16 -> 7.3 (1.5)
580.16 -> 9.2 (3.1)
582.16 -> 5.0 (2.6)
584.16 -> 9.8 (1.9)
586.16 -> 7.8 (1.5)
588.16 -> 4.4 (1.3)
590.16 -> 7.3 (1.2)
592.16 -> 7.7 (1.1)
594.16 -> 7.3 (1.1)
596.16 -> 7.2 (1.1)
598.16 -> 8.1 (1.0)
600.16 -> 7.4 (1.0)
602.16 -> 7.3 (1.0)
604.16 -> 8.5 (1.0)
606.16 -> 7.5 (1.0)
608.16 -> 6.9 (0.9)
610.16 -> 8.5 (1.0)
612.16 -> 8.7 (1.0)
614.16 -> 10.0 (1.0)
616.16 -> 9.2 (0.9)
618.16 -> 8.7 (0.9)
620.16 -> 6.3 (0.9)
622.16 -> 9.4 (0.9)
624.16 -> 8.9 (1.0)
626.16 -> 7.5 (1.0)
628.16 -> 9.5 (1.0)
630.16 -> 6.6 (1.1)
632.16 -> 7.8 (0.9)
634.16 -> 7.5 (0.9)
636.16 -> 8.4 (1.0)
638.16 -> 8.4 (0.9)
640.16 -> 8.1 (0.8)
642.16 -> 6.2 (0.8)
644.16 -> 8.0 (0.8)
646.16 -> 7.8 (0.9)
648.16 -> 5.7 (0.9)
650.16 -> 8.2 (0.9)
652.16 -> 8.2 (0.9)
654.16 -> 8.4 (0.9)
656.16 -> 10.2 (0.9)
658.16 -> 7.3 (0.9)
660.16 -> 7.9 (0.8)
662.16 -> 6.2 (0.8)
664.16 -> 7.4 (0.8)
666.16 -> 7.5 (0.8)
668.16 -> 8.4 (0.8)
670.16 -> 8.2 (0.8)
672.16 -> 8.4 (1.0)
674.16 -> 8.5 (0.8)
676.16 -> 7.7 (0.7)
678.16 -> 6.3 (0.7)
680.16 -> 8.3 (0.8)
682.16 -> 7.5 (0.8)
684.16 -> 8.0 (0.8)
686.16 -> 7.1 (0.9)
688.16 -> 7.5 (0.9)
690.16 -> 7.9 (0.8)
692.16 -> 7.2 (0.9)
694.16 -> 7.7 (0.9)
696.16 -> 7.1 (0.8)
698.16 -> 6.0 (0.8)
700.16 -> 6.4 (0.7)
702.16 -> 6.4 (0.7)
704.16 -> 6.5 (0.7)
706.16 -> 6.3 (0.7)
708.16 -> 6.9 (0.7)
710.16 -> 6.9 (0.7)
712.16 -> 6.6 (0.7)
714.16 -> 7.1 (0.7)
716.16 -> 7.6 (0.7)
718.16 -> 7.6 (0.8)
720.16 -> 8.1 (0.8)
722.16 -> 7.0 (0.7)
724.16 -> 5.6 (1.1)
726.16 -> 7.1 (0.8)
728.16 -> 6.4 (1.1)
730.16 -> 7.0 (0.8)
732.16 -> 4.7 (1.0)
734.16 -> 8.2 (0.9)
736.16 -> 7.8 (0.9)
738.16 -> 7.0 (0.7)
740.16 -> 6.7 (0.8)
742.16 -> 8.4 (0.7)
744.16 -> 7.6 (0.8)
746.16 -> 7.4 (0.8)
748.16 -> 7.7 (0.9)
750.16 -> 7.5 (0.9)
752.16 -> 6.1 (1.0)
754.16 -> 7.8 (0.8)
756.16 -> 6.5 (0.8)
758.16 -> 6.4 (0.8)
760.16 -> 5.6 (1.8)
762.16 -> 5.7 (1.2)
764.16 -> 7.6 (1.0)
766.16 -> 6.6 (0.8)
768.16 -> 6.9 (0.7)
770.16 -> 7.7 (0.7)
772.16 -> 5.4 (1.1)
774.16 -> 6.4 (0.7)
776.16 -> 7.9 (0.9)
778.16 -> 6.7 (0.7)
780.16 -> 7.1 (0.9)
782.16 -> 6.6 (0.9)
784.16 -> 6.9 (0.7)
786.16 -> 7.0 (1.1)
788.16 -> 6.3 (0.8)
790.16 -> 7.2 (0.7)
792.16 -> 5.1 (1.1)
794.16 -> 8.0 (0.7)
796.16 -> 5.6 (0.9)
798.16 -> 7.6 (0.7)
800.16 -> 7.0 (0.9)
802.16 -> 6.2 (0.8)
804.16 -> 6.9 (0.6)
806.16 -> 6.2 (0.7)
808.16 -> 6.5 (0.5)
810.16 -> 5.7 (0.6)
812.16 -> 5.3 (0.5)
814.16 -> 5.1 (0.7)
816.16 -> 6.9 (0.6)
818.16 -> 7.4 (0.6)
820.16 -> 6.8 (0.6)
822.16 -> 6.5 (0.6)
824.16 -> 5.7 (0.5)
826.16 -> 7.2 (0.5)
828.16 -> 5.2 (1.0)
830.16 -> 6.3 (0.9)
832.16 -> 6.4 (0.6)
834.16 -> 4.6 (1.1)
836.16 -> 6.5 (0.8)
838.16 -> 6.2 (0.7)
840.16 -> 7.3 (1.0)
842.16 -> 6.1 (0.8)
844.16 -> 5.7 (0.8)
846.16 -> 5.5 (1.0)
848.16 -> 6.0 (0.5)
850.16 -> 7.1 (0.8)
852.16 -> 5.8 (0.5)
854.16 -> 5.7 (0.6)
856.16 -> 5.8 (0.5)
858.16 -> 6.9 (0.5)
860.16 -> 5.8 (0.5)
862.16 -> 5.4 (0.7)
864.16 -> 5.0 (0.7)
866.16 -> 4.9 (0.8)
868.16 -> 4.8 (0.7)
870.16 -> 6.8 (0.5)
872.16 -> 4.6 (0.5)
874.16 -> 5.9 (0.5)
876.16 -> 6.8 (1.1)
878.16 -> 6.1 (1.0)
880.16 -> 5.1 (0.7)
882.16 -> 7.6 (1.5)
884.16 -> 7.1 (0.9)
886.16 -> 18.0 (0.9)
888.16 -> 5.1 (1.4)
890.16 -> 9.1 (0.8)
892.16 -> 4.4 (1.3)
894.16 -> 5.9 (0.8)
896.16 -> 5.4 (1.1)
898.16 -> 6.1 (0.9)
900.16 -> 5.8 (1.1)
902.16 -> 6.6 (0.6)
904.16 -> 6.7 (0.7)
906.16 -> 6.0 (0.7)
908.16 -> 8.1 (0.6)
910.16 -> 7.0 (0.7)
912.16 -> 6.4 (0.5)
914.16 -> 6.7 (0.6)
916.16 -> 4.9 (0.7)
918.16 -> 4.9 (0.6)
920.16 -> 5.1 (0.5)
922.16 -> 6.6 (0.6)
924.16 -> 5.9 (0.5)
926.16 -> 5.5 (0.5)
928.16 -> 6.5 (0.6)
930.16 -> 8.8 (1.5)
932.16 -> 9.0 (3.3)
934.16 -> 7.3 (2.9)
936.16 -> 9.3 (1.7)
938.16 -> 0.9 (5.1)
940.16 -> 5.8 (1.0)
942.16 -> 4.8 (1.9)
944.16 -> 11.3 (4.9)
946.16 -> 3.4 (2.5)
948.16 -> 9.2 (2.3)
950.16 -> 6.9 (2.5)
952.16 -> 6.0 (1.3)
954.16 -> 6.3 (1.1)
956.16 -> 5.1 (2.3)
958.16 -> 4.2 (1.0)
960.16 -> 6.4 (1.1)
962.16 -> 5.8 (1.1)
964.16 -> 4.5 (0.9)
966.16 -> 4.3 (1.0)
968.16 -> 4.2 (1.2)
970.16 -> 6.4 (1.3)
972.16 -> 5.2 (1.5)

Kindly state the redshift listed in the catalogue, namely 0.35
